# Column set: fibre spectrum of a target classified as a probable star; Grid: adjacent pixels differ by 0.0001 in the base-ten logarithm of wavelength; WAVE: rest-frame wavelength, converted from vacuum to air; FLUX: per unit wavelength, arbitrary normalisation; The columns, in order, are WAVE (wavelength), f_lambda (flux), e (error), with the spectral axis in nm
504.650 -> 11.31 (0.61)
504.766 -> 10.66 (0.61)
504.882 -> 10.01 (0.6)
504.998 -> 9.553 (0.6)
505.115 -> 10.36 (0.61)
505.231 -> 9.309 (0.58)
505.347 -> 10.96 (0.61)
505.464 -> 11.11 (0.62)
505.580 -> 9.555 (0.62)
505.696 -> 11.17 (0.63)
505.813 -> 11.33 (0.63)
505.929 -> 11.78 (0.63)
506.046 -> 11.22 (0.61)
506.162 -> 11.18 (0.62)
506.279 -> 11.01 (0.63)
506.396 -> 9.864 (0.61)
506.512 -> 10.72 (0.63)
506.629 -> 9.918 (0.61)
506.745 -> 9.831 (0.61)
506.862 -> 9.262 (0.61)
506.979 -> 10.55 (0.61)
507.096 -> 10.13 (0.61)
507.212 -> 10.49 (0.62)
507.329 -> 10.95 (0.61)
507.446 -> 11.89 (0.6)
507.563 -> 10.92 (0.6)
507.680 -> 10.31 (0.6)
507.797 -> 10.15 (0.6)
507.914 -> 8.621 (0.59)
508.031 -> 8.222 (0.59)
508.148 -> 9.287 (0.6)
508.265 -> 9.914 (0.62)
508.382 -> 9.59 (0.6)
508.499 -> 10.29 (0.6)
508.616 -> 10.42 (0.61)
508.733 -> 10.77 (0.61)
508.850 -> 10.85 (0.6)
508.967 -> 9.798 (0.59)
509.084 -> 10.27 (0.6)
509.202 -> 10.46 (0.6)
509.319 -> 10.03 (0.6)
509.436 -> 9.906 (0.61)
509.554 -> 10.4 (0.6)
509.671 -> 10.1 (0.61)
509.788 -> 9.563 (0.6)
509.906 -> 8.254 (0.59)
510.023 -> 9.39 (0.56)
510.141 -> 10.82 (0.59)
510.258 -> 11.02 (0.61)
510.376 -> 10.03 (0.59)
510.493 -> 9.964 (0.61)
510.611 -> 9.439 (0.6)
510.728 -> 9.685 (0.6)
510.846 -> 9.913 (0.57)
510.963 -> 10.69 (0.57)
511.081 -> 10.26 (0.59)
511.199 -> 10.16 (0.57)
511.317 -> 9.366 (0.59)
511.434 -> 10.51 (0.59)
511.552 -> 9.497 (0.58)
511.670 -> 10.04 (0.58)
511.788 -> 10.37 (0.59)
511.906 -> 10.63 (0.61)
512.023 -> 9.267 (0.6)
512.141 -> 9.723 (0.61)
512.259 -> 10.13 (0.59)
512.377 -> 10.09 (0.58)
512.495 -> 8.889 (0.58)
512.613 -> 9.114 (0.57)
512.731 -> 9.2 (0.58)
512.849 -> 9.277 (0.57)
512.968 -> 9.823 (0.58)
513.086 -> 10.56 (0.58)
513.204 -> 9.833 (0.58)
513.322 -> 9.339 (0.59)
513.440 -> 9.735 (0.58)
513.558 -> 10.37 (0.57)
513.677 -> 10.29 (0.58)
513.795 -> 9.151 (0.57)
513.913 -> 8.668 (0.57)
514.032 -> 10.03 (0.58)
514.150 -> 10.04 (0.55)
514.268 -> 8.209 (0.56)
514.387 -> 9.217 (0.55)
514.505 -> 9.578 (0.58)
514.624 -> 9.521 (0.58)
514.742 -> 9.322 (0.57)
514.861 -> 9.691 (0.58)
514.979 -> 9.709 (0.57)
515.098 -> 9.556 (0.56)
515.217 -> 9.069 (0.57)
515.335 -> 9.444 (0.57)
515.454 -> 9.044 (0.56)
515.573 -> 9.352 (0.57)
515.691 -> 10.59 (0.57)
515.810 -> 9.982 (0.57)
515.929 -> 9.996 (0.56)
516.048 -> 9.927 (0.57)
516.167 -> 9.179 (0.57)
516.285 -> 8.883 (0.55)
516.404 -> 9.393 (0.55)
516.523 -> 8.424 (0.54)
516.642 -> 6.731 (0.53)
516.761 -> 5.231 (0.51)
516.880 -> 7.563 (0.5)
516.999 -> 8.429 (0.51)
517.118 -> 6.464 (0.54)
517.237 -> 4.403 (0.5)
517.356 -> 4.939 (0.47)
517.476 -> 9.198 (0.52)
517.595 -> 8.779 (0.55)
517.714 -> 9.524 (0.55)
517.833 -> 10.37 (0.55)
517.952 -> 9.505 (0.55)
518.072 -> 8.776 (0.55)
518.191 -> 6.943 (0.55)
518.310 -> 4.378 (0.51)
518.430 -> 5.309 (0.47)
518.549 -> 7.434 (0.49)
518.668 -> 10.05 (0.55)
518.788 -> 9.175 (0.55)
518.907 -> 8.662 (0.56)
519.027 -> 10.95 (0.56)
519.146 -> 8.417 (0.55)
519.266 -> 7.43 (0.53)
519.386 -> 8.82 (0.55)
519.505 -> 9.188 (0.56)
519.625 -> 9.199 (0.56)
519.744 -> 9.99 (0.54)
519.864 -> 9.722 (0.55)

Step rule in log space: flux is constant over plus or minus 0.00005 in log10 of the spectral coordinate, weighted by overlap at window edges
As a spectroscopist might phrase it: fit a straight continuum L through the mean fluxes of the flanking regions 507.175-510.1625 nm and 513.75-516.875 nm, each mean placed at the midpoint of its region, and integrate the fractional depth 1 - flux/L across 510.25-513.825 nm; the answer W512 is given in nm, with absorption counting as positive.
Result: -0.11 nm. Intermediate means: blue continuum 10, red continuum 9.12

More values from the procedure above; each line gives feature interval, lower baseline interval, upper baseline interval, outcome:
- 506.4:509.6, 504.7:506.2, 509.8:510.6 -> 0.023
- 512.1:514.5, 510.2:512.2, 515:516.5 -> 0.051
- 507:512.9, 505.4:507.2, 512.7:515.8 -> 0.075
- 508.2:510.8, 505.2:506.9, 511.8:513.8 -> 0.032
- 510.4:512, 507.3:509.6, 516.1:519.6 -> -0.084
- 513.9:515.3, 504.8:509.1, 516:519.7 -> -0.101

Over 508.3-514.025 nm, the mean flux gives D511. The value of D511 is 9.92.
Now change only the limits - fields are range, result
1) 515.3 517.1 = 8.75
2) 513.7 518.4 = 8.64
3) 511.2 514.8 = 9.67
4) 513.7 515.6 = 9.37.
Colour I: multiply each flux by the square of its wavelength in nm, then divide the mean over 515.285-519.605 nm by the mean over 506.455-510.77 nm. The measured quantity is 0.9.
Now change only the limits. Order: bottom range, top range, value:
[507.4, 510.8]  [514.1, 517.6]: 0.89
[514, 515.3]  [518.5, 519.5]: 0.96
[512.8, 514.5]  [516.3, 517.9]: 0.81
